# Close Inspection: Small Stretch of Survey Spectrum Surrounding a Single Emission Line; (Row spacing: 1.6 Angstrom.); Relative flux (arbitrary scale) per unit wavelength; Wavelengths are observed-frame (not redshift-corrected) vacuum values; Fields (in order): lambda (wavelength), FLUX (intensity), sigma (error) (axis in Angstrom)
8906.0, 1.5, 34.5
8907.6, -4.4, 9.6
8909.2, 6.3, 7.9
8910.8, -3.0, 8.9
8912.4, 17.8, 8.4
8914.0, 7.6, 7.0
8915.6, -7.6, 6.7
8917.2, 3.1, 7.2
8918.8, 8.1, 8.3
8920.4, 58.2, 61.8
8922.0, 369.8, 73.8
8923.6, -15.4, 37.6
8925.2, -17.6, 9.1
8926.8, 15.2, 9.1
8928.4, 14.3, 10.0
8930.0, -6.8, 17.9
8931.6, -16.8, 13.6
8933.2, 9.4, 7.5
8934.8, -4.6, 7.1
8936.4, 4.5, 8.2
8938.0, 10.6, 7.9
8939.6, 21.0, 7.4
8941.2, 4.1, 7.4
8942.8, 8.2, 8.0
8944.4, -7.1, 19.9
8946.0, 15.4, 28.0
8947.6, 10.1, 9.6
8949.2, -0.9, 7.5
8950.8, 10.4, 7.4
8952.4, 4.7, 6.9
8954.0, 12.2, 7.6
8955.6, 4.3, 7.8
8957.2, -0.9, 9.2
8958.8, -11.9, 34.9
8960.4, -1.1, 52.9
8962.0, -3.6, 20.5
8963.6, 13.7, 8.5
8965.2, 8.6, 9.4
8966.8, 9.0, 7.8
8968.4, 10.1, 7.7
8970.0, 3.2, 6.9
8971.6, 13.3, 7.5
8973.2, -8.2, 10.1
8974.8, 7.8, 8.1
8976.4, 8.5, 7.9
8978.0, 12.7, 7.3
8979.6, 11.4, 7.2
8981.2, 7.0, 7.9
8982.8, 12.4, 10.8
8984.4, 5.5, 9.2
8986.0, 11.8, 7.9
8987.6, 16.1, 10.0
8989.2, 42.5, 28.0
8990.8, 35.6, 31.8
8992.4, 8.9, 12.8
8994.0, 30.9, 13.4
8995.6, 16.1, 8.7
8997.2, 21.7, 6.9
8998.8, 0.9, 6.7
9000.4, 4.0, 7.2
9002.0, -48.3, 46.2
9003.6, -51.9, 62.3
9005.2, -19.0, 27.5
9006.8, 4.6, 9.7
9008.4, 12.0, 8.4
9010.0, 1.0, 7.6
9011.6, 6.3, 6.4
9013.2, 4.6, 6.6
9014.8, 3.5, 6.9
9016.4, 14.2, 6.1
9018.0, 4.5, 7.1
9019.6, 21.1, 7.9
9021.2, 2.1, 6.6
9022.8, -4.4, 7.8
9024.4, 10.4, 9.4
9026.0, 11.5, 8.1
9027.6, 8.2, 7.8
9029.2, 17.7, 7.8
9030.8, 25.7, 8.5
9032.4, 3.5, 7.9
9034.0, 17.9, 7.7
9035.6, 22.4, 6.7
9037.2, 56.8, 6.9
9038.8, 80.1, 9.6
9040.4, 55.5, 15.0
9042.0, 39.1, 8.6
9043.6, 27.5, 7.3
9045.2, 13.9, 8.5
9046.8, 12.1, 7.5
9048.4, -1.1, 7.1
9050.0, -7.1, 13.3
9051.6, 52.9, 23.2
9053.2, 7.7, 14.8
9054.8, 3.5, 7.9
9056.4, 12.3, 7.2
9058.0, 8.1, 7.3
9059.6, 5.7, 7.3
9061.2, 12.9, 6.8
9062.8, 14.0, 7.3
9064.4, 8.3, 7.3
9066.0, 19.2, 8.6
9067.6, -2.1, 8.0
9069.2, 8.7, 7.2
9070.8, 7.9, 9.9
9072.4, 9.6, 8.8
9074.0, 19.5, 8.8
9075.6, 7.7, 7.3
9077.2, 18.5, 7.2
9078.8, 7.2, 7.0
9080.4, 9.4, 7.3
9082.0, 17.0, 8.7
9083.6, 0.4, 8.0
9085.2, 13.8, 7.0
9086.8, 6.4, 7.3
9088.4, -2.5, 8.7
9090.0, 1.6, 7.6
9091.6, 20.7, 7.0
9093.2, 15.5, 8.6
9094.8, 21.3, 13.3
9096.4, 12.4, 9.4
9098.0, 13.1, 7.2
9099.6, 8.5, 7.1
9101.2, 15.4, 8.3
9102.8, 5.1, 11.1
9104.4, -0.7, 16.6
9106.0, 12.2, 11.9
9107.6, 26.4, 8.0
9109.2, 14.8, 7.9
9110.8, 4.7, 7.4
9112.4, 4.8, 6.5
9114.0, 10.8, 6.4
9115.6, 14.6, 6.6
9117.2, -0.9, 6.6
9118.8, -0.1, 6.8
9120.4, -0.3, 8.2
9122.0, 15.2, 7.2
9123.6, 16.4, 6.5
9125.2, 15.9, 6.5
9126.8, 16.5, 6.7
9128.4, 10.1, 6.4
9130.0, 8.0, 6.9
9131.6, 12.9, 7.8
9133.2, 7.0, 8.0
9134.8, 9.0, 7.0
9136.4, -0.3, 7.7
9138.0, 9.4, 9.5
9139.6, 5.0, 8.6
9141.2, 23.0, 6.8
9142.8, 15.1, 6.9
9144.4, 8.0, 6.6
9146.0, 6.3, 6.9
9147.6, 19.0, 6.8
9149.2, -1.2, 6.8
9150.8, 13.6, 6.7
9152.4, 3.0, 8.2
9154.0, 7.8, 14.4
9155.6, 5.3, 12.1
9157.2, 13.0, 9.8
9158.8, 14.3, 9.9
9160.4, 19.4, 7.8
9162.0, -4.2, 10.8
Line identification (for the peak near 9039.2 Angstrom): H-beta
